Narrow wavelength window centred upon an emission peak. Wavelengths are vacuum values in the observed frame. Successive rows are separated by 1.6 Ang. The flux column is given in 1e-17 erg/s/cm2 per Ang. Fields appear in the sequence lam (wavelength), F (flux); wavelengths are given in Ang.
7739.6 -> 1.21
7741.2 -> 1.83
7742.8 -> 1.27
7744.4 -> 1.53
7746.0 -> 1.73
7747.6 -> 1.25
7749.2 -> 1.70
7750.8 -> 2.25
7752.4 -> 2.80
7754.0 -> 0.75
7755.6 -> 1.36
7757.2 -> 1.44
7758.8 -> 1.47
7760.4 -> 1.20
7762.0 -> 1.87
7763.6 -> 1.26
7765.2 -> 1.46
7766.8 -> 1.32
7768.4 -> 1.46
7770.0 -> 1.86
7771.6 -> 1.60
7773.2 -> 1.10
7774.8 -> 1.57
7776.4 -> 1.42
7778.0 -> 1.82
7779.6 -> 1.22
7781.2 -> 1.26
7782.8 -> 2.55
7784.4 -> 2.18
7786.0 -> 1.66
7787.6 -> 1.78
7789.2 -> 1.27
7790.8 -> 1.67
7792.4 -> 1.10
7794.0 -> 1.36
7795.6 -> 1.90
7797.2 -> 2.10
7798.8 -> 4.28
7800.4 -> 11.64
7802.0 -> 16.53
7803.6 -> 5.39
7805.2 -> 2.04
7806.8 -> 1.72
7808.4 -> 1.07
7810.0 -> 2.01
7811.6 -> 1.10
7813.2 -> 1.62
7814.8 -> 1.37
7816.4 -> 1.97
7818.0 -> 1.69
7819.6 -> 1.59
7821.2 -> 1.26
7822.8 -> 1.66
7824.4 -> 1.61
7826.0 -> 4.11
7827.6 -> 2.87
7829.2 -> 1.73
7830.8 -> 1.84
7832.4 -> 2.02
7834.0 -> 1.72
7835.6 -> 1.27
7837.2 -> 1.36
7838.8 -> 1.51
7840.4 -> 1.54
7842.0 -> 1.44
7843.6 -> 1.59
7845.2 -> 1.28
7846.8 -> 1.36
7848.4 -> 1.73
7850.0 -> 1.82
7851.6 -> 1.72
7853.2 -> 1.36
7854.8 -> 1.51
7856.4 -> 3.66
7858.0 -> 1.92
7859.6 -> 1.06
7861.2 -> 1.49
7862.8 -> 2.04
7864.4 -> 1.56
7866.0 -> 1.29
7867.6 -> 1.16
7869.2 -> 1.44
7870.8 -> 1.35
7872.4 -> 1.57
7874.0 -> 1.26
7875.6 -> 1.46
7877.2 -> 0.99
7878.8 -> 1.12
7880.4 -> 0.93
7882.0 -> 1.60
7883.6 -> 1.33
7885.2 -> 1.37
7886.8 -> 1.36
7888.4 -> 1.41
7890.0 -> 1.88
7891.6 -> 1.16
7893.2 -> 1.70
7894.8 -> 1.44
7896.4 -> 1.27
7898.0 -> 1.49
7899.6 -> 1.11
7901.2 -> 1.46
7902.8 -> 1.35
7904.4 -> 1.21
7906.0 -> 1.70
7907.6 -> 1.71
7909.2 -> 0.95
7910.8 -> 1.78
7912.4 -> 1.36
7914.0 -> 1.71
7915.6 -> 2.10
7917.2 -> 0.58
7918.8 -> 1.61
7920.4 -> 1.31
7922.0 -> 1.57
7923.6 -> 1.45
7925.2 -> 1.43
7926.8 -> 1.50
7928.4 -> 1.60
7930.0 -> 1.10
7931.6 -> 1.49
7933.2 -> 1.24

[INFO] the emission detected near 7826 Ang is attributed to [N II] 6583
